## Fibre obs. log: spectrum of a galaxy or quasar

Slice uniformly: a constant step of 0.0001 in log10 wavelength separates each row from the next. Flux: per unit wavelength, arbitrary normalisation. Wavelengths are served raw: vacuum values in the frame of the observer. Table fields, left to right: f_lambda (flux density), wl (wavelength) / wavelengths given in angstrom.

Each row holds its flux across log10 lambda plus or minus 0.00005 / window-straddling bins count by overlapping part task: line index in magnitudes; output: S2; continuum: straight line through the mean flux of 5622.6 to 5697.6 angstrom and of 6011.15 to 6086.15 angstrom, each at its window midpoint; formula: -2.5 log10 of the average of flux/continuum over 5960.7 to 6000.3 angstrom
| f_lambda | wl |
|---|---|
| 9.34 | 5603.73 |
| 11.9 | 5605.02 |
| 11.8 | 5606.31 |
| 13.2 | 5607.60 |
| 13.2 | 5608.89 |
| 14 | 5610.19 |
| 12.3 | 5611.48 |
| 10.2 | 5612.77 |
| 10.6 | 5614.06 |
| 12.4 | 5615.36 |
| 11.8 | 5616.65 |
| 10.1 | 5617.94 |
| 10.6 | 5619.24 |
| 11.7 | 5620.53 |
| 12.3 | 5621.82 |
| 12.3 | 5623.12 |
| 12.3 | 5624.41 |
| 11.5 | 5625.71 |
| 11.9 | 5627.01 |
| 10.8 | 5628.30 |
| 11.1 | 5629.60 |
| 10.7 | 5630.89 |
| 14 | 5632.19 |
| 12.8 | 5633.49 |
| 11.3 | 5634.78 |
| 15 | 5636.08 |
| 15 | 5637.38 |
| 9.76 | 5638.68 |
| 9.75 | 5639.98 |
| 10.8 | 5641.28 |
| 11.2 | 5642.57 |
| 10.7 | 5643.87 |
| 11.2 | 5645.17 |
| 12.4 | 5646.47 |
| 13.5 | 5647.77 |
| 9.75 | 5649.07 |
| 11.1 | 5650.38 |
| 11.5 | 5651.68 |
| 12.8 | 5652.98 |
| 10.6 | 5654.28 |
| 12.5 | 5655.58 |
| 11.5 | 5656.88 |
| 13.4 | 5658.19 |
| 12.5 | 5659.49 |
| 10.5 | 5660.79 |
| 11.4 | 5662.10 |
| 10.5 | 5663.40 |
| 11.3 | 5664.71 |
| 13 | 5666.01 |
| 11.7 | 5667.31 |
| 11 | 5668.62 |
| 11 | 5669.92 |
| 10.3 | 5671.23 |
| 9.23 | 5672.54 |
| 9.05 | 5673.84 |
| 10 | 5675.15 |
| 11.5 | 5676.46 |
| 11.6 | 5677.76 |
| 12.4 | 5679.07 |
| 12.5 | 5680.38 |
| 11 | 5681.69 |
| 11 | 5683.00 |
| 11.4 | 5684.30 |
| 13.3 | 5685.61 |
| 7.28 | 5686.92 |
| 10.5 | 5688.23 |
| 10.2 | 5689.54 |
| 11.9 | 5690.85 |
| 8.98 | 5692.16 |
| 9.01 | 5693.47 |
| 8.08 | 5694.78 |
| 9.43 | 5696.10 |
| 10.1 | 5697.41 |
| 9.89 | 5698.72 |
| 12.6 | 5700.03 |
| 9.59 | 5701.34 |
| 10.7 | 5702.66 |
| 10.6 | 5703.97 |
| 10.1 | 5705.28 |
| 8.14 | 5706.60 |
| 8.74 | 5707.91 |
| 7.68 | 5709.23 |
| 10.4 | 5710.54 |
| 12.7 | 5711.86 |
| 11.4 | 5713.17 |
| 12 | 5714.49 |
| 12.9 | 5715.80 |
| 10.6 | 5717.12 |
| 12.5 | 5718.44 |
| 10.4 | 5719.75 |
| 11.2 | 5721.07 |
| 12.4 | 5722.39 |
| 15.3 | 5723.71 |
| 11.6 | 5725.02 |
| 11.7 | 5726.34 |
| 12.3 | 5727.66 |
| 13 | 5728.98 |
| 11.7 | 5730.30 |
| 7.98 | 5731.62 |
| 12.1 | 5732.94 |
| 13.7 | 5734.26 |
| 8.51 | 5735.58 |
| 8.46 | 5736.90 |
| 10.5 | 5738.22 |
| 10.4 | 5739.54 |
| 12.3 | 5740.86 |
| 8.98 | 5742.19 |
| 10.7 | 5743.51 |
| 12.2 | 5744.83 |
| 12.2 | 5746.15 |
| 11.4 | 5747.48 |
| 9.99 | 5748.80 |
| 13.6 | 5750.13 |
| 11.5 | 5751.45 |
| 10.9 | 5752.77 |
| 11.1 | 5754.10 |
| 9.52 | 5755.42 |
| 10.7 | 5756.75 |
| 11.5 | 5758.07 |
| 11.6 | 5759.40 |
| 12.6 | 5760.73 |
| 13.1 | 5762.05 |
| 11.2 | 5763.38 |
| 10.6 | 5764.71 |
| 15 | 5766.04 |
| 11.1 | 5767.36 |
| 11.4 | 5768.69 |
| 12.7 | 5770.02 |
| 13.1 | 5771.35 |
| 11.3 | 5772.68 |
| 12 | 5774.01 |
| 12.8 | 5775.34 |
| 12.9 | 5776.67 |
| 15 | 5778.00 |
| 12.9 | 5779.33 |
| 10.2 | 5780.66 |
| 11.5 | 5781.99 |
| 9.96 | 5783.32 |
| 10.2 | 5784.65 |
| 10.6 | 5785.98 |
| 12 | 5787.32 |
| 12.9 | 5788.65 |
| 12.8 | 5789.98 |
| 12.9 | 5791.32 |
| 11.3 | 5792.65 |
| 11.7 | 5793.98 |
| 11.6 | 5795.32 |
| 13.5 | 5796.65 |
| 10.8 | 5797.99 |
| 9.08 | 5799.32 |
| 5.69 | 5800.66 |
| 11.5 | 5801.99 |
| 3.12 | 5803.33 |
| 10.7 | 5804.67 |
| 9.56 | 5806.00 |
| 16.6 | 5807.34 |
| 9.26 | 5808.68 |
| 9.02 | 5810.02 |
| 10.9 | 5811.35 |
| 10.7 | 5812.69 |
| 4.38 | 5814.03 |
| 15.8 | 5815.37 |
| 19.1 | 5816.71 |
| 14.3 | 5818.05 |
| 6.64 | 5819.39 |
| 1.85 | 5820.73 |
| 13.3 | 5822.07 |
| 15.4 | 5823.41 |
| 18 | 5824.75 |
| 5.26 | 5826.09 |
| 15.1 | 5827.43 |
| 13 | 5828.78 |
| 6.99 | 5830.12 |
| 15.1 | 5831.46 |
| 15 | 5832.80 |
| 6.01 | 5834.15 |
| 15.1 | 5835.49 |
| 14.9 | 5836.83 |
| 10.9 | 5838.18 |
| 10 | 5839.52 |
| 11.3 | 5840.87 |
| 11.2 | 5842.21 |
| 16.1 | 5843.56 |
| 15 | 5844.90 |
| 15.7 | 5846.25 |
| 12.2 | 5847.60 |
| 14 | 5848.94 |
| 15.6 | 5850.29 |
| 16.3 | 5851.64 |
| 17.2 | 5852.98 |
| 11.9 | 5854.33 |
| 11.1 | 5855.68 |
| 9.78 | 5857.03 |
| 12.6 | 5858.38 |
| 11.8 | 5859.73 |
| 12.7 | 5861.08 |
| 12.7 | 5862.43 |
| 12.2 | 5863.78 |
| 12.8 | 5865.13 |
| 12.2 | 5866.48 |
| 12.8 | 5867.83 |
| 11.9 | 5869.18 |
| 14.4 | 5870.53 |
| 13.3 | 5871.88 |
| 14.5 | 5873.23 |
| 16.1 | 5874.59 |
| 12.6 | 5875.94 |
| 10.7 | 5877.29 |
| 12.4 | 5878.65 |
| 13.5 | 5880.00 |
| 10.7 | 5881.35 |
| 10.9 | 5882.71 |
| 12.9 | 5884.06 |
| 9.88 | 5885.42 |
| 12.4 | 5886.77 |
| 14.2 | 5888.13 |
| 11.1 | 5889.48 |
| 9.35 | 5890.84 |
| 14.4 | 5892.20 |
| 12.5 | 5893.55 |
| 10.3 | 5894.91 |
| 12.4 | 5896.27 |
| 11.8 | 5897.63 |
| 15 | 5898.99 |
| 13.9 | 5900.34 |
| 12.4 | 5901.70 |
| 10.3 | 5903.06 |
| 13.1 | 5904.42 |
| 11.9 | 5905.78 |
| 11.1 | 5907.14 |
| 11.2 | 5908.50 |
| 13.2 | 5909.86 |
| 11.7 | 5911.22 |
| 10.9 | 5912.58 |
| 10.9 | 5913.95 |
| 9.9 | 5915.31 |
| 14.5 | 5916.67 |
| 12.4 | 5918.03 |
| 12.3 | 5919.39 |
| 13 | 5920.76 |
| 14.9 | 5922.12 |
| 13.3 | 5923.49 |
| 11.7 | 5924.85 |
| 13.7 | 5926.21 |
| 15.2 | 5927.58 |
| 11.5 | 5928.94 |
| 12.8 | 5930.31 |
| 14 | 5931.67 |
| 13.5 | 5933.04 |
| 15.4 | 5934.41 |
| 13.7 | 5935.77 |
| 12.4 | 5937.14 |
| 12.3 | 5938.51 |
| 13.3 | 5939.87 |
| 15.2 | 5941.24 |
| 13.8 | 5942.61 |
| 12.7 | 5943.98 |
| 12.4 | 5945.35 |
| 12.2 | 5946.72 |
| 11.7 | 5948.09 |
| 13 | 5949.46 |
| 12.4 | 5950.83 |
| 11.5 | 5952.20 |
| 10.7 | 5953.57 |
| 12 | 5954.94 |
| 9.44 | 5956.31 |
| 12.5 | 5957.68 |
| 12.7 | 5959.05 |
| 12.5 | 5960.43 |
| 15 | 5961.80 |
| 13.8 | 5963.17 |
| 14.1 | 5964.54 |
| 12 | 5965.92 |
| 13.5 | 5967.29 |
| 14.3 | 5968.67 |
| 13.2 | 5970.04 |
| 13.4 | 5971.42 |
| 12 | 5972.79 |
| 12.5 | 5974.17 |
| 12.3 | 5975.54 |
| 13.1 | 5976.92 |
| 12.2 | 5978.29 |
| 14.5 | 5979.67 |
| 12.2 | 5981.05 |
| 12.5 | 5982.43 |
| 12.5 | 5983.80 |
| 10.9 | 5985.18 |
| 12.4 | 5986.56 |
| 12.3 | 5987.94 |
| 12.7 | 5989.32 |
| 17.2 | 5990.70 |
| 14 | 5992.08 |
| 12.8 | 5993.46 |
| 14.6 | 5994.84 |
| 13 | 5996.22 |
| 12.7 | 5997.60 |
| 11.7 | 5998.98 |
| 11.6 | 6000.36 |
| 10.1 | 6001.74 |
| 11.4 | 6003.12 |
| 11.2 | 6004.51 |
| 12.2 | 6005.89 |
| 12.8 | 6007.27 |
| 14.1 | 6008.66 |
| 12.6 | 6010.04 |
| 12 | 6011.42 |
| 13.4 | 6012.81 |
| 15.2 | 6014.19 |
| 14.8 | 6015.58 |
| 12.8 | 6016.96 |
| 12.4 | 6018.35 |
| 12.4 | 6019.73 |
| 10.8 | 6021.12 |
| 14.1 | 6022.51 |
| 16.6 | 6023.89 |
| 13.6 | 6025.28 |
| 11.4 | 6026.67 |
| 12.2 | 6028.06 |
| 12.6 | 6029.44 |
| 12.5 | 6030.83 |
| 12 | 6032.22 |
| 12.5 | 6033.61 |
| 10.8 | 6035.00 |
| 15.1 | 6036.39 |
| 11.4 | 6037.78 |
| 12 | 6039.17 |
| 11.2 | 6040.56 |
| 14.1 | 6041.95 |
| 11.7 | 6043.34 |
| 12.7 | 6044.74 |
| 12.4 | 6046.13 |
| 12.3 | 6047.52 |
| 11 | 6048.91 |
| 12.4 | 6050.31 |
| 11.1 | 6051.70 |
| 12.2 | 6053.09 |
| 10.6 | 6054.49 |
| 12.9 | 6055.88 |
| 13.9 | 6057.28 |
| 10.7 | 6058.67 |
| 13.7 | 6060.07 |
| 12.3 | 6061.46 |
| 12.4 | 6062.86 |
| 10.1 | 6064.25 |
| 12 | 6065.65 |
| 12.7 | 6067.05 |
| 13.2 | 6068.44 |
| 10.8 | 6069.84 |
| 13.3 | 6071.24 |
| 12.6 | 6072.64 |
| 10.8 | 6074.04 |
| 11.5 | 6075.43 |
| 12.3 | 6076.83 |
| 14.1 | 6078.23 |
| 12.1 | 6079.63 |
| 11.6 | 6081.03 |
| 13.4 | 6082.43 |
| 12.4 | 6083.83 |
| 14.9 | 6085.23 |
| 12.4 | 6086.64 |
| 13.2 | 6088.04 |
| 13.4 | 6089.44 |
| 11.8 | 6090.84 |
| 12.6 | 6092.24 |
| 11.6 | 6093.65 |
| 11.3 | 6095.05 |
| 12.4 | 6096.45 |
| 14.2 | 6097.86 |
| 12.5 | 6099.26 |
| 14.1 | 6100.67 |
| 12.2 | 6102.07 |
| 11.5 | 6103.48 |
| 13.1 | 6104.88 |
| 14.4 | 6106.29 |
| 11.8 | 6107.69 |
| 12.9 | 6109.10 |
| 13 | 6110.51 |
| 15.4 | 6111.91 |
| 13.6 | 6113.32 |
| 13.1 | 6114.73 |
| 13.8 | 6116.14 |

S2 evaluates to -0.068 mag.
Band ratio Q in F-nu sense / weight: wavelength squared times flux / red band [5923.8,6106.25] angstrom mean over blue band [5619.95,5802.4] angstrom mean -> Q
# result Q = 1.2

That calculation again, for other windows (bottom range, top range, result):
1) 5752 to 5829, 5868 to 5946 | 1.15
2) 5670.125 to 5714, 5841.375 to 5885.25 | 1.34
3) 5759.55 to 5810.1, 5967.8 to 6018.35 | 1.21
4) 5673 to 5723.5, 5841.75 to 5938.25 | 1.28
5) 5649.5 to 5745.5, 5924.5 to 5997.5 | 1.29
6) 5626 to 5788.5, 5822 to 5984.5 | 1.20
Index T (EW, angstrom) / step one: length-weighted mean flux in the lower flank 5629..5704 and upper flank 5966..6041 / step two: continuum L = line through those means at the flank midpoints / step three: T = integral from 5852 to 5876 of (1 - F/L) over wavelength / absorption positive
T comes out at -1.70 angstrom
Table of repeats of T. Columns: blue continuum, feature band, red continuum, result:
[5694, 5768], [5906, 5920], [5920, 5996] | 0.91 angstrom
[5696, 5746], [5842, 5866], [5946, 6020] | -3.15 angstrom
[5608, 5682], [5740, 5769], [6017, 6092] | 0.78 angstrom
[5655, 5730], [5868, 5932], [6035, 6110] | -3.81 angstrom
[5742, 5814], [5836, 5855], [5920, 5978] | -2.86 angstrom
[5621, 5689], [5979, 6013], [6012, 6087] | -0.83 angstrom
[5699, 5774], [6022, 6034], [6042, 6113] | -0.71 angstrom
